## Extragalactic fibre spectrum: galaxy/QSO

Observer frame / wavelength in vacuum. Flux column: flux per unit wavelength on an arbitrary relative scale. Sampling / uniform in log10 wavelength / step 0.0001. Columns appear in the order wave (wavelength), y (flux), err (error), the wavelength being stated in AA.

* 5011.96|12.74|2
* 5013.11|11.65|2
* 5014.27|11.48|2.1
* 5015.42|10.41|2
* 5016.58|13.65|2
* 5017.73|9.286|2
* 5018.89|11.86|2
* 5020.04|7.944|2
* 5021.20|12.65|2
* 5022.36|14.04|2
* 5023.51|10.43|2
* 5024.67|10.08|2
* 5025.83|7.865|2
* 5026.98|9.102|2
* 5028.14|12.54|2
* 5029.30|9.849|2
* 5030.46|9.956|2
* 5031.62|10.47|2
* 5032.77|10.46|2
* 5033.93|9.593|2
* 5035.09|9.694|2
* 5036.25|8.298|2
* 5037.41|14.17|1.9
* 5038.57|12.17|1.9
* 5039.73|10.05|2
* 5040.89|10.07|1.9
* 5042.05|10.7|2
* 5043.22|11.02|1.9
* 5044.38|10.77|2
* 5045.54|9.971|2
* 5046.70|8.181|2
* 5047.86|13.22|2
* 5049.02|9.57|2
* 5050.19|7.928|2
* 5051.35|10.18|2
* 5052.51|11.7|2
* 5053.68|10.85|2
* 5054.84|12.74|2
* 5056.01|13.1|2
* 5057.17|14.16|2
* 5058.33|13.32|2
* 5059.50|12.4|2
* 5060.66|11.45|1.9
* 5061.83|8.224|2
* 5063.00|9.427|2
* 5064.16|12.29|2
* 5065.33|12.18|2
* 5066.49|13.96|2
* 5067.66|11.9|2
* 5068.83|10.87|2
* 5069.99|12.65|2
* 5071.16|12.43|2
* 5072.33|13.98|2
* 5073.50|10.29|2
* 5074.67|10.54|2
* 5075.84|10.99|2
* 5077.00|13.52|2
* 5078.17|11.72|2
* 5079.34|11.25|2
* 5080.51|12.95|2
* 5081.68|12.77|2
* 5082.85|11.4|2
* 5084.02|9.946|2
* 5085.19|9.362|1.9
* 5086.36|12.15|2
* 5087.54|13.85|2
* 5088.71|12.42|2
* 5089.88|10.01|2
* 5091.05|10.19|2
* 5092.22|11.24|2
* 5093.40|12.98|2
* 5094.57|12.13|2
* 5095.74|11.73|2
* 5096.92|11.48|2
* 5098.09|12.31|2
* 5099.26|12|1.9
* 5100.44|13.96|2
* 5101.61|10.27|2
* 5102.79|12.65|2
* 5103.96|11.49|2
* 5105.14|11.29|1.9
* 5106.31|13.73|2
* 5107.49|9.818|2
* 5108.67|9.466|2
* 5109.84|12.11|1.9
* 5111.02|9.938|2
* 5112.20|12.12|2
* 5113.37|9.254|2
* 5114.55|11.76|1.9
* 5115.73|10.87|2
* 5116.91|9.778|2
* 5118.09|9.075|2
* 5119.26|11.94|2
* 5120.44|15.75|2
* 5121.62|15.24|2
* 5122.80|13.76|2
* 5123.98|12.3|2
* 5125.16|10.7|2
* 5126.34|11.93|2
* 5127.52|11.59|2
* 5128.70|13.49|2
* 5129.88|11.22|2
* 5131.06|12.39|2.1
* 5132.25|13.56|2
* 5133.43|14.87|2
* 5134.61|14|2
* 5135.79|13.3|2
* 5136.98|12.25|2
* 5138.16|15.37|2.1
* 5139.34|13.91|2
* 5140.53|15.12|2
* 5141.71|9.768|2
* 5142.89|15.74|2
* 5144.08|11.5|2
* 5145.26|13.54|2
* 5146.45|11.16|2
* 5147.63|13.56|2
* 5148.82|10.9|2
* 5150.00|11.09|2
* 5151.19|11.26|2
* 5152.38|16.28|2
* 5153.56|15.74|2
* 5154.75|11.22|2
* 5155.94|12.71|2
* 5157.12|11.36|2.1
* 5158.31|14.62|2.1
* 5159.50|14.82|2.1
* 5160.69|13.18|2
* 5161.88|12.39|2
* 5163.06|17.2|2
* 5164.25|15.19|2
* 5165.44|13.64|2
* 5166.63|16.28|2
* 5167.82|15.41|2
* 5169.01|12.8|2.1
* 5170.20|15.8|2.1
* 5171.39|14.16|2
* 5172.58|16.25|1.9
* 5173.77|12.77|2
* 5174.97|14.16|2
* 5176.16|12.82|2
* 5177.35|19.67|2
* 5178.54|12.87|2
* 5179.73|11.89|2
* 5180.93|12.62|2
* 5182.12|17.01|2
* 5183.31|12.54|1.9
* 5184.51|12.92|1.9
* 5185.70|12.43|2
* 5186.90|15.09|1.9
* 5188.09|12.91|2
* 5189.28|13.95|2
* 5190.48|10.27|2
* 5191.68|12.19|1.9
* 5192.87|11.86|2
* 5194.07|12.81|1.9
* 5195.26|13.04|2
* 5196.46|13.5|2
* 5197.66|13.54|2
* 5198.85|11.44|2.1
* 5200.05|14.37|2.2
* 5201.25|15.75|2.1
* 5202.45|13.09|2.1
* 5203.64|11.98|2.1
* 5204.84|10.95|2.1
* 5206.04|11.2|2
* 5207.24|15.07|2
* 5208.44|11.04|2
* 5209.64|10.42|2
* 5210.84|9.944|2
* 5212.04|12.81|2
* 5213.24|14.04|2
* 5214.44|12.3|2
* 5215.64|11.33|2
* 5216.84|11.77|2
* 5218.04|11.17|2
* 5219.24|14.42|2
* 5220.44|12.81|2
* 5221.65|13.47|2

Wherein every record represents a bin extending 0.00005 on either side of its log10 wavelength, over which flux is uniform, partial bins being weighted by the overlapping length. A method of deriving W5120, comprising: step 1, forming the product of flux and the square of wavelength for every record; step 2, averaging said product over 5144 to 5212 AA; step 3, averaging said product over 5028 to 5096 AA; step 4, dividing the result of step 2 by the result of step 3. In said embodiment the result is 1.2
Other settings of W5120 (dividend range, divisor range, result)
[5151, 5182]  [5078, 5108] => 1.25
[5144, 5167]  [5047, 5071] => 1.20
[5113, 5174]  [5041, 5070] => 1.21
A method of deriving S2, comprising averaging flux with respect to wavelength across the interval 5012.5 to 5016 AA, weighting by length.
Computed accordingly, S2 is 11.2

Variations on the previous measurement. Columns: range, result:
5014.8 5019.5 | 11.3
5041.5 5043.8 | 10.8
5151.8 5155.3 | 14.5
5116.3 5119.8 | 10.3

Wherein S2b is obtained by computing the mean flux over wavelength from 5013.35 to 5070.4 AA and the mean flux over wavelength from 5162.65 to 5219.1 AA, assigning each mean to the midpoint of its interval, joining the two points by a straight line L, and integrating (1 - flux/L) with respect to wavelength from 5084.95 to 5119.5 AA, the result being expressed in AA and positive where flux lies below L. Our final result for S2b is 1.6 AA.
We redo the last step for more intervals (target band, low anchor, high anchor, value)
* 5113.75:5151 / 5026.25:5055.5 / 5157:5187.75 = 1.5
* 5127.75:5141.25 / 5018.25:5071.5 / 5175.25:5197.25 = -1.1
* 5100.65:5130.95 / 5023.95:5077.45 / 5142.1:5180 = 2.3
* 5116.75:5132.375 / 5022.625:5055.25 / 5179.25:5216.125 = -0.9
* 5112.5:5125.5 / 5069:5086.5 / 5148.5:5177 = 0.9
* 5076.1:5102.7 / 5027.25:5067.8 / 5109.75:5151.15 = -0.2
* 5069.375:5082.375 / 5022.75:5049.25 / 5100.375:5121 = -1.4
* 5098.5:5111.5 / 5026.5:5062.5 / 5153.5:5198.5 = 0.7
